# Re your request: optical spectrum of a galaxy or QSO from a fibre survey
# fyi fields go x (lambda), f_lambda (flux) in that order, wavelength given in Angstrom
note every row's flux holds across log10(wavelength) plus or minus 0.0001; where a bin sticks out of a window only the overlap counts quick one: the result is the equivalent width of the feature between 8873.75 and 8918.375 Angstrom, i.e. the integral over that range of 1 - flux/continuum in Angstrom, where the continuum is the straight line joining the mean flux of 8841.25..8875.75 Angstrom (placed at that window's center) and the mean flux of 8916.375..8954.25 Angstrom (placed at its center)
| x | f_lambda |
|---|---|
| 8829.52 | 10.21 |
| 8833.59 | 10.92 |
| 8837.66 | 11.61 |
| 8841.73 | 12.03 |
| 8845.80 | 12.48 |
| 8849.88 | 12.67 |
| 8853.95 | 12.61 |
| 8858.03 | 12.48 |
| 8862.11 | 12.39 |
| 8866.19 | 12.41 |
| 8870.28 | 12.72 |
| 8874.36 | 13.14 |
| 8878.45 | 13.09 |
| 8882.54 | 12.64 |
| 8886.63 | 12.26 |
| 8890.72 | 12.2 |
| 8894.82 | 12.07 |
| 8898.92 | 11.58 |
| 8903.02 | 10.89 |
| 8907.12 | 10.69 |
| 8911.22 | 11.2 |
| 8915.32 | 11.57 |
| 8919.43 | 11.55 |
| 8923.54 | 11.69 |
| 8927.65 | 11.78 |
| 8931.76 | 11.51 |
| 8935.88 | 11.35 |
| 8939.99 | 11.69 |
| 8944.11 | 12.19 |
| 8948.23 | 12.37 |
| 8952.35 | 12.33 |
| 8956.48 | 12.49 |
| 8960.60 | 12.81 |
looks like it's 1.15 Angstrom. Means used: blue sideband 12.6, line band 11.9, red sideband 11.8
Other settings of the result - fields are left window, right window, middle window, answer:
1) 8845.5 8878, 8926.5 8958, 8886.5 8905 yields 0.9 Angstrom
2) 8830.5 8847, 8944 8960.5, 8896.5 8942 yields 2.9 Angstrom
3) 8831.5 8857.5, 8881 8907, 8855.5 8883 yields -1.7 Angstrom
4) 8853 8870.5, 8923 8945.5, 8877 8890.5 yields -0.4 Angstrom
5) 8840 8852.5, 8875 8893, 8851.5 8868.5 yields 0.0 Angstrom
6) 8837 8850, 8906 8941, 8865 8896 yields -1.9 Angstrom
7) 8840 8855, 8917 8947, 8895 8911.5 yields 1.1 Angstrom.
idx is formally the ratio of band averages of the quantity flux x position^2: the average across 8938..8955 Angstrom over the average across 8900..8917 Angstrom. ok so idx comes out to 1.1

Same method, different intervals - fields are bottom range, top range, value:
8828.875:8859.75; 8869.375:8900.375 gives 1.05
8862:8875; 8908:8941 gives 0.92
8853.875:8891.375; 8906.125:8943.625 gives 0.92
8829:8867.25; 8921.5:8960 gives 1.01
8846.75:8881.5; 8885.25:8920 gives 0.92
